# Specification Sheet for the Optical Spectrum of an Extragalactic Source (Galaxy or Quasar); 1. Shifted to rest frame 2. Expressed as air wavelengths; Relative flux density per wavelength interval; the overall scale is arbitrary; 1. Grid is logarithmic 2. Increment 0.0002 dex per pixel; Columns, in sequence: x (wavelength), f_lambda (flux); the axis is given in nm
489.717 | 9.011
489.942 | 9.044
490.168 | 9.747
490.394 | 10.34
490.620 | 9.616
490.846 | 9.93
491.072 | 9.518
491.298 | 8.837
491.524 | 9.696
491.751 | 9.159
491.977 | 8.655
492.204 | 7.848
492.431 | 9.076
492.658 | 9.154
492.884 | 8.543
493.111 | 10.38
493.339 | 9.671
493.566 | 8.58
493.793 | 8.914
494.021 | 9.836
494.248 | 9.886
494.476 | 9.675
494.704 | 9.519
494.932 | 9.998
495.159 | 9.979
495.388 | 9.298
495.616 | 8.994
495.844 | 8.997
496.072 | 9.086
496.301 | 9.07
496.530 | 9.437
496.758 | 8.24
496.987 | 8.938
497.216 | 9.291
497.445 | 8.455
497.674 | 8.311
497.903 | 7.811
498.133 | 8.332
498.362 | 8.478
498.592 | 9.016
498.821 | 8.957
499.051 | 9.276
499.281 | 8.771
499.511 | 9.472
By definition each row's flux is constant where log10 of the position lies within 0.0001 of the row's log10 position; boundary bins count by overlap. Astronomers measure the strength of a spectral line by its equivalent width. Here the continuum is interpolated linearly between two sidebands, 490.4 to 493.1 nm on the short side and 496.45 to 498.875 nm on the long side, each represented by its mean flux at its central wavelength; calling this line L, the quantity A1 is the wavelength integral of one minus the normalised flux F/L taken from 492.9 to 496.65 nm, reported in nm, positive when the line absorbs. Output -0.218 nm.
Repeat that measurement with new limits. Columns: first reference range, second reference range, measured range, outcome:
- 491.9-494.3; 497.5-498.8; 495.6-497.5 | -0.066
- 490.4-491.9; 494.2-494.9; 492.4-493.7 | 0.051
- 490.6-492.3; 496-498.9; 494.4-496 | -0.108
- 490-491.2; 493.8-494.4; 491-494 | 0.193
